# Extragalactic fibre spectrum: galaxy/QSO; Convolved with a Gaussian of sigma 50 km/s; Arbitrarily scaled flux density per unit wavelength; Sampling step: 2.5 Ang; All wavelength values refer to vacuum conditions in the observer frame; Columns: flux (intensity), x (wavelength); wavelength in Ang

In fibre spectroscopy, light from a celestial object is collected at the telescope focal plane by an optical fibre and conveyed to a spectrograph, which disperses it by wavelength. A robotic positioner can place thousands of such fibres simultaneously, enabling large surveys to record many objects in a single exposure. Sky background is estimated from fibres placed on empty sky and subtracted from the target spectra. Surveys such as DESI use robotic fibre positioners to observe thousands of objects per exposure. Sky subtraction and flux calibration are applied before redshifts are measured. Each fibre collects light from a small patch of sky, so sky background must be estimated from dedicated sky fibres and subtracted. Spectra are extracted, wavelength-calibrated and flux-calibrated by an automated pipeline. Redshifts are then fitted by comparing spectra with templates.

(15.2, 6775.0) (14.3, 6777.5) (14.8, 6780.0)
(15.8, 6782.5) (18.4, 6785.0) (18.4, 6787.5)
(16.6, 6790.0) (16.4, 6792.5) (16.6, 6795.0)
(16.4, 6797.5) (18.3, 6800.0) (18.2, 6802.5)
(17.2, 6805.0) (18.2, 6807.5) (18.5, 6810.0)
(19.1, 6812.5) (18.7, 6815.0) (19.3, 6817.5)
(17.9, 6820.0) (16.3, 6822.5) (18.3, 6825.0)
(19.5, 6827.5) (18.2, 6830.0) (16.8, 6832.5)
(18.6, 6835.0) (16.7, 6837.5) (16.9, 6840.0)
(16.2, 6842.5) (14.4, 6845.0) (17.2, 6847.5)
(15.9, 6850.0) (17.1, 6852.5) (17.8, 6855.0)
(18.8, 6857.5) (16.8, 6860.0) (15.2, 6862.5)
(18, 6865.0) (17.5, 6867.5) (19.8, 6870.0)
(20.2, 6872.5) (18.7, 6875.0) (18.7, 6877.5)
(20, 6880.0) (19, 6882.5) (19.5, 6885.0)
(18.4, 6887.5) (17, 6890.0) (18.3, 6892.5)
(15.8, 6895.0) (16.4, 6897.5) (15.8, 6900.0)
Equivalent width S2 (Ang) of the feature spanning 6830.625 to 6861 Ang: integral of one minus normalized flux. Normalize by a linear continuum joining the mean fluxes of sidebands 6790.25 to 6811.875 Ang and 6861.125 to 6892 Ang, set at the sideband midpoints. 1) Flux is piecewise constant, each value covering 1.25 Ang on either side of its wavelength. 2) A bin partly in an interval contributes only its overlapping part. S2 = 1.9 Ang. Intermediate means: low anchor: 17.5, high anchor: 18.5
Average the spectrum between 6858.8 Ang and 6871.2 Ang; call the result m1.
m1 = 17.5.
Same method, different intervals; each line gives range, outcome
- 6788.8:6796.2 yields 16.5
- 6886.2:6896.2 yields 17.4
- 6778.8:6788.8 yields 16.9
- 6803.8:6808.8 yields 17.7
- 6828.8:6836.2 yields 17.9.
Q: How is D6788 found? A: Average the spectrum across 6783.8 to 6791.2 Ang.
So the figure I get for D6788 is 17.8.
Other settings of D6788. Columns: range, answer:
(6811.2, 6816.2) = 18.9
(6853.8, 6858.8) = 18.3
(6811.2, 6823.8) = 18.3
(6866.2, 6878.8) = 19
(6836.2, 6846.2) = 16.1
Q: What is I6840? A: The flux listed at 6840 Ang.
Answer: 16.9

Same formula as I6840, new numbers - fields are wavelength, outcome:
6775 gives 15.2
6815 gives 18.7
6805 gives 17.2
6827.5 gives 19.5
